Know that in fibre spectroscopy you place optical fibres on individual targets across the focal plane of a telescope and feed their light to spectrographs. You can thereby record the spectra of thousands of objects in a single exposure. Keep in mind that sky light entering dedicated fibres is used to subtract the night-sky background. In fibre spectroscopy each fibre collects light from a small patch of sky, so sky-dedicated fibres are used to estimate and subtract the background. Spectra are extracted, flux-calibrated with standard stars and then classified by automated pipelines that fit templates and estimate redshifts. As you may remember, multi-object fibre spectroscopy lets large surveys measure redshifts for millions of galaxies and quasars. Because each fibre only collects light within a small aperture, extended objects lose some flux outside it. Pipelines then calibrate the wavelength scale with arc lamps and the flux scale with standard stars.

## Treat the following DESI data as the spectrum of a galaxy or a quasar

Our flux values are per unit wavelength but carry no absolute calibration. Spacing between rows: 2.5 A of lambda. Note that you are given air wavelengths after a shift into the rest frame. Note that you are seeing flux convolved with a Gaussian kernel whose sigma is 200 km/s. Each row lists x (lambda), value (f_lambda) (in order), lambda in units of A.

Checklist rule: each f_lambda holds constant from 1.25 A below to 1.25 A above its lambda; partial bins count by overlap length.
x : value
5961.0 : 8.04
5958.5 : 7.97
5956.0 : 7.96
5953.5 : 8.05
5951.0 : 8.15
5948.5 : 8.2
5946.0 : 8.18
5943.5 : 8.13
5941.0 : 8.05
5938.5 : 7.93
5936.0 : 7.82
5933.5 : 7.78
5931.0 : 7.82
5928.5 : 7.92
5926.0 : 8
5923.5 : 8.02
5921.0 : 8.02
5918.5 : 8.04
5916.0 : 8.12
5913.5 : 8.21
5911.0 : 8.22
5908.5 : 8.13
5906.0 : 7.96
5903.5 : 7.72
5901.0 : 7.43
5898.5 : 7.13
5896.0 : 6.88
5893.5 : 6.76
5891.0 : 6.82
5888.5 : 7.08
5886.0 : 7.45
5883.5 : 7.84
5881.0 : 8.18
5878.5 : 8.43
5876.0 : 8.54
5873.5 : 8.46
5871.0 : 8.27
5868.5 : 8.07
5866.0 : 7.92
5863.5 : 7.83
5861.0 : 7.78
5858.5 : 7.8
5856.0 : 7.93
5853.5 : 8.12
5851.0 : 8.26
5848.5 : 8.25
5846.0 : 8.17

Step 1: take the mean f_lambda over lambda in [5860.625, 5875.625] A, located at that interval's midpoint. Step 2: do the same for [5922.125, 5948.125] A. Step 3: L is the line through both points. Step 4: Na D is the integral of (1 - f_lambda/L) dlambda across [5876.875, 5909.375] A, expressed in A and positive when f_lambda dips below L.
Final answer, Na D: 2.1 A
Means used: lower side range 8.1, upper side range 7.97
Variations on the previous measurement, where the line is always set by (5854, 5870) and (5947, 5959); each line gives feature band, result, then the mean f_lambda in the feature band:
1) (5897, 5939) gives 0.62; 7.89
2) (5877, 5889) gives 0.13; 7.86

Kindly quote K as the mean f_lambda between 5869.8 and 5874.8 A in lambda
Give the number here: 8.37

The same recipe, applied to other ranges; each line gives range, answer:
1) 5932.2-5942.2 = 7.89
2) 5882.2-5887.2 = 7.65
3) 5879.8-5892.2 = 7.47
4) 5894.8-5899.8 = 7.01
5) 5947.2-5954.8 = 8.13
